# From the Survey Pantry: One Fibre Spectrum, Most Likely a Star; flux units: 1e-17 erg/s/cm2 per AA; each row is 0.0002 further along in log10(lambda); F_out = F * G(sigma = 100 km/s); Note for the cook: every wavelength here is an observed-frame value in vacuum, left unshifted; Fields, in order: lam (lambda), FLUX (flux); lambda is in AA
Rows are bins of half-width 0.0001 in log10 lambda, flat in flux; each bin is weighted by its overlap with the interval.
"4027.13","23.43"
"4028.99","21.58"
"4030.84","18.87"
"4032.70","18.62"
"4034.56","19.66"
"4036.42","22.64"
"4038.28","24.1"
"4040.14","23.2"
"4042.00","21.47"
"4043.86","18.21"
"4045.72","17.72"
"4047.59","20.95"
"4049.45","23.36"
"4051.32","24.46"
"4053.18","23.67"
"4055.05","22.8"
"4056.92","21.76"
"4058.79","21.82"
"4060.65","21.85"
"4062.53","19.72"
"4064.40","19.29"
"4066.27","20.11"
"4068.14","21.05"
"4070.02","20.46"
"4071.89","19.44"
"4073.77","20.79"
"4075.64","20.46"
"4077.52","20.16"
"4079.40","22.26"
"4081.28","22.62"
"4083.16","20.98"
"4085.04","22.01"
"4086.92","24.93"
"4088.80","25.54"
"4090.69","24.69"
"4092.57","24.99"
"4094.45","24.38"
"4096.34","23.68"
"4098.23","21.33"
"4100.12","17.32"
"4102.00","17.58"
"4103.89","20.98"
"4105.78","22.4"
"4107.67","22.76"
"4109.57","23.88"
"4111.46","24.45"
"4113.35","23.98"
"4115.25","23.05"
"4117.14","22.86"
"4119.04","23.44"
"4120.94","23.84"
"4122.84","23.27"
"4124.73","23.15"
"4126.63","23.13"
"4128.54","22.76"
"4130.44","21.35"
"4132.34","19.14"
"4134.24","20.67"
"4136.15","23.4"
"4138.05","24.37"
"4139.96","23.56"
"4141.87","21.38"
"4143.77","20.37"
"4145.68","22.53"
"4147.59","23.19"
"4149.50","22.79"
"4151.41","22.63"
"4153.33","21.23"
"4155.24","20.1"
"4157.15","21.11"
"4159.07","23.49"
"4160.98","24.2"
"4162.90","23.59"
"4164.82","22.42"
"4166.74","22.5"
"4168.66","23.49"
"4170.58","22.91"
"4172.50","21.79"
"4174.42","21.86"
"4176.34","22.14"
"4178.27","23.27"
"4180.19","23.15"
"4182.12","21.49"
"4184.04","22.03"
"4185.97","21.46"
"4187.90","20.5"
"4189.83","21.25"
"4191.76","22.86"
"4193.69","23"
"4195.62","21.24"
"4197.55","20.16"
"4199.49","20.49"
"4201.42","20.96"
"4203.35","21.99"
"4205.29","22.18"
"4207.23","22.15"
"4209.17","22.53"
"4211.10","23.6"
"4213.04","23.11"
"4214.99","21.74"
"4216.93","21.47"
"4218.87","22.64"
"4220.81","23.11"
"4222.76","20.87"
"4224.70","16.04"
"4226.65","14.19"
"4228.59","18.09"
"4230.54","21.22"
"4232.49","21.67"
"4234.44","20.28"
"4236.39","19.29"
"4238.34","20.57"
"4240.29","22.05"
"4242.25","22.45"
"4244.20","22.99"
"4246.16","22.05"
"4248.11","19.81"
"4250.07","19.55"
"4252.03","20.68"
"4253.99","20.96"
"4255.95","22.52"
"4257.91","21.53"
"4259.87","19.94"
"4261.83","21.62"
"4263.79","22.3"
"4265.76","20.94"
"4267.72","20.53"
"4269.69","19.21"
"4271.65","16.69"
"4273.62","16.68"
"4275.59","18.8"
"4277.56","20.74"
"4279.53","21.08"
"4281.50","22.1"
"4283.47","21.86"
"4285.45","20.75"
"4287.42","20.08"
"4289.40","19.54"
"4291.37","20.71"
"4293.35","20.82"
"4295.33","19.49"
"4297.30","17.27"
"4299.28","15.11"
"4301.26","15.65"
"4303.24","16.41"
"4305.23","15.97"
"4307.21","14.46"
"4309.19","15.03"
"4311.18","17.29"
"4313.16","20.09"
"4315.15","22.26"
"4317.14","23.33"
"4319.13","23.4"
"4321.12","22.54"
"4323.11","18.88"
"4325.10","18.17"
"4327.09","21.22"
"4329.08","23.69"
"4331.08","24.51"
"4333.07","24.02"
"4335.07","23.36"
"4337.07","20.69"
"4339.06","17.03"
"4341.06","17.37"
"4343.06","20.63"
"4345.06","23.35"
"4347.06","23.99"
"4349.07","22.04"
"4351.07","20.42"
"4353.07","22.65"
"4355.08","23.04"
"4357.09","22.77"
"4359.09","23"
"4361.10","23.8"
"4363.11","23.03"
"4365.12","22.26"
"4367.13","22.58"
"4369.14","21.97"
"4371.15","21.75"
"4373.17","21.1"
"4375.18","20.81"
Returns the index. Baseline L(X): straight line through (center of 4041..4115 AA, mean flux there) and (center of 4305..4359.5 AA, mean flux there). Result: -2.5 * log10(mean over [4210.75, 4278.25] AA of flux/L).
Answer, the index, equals 0.04 mag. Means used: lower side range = 21.8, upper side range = 21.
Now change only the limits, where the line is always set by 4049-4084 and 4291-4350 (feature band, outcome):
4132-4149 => -0.06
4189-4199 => -0.05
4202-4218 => -0.09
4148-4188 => -0.08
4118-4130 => -0.10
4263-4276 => 0.05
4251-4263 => -0.05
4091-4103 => -0.03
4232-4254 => -0.03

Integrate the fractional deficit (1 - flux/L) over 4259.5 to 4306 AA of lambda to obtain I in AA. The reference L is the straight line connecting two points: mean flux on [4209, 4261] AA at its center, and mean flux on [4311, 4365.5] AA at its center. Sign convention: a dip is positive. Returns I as 4.3 AA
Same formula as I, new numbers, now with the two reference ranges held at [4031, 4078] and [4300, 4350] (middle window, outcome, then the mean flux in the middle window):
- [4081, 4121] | -3.6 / 22.8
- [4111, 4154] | -3.7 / 22.6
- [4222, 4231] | 1.2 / 17.8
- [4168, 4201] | -2.0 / 21.9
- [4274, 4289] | -0.2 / 20.6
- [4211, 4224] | -1.0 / 22.1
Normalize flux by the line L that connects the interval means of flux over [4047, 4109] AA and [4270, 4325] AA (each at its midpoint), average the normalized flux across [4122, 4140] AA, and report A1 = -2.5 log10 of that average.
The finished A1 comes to -0.06 mag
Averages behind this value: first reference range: 21.9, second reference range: 19.1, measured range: 22.4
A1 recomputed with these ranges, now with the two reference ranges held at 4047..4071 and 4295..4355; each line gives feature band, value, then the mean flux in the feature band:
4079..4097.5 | -0.10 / 23.6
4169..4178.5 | -0.07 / 22.4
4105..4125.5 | -0.10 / 23.4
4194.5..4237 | -0.01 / 20.9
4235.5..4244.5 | -0.04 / 21.4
